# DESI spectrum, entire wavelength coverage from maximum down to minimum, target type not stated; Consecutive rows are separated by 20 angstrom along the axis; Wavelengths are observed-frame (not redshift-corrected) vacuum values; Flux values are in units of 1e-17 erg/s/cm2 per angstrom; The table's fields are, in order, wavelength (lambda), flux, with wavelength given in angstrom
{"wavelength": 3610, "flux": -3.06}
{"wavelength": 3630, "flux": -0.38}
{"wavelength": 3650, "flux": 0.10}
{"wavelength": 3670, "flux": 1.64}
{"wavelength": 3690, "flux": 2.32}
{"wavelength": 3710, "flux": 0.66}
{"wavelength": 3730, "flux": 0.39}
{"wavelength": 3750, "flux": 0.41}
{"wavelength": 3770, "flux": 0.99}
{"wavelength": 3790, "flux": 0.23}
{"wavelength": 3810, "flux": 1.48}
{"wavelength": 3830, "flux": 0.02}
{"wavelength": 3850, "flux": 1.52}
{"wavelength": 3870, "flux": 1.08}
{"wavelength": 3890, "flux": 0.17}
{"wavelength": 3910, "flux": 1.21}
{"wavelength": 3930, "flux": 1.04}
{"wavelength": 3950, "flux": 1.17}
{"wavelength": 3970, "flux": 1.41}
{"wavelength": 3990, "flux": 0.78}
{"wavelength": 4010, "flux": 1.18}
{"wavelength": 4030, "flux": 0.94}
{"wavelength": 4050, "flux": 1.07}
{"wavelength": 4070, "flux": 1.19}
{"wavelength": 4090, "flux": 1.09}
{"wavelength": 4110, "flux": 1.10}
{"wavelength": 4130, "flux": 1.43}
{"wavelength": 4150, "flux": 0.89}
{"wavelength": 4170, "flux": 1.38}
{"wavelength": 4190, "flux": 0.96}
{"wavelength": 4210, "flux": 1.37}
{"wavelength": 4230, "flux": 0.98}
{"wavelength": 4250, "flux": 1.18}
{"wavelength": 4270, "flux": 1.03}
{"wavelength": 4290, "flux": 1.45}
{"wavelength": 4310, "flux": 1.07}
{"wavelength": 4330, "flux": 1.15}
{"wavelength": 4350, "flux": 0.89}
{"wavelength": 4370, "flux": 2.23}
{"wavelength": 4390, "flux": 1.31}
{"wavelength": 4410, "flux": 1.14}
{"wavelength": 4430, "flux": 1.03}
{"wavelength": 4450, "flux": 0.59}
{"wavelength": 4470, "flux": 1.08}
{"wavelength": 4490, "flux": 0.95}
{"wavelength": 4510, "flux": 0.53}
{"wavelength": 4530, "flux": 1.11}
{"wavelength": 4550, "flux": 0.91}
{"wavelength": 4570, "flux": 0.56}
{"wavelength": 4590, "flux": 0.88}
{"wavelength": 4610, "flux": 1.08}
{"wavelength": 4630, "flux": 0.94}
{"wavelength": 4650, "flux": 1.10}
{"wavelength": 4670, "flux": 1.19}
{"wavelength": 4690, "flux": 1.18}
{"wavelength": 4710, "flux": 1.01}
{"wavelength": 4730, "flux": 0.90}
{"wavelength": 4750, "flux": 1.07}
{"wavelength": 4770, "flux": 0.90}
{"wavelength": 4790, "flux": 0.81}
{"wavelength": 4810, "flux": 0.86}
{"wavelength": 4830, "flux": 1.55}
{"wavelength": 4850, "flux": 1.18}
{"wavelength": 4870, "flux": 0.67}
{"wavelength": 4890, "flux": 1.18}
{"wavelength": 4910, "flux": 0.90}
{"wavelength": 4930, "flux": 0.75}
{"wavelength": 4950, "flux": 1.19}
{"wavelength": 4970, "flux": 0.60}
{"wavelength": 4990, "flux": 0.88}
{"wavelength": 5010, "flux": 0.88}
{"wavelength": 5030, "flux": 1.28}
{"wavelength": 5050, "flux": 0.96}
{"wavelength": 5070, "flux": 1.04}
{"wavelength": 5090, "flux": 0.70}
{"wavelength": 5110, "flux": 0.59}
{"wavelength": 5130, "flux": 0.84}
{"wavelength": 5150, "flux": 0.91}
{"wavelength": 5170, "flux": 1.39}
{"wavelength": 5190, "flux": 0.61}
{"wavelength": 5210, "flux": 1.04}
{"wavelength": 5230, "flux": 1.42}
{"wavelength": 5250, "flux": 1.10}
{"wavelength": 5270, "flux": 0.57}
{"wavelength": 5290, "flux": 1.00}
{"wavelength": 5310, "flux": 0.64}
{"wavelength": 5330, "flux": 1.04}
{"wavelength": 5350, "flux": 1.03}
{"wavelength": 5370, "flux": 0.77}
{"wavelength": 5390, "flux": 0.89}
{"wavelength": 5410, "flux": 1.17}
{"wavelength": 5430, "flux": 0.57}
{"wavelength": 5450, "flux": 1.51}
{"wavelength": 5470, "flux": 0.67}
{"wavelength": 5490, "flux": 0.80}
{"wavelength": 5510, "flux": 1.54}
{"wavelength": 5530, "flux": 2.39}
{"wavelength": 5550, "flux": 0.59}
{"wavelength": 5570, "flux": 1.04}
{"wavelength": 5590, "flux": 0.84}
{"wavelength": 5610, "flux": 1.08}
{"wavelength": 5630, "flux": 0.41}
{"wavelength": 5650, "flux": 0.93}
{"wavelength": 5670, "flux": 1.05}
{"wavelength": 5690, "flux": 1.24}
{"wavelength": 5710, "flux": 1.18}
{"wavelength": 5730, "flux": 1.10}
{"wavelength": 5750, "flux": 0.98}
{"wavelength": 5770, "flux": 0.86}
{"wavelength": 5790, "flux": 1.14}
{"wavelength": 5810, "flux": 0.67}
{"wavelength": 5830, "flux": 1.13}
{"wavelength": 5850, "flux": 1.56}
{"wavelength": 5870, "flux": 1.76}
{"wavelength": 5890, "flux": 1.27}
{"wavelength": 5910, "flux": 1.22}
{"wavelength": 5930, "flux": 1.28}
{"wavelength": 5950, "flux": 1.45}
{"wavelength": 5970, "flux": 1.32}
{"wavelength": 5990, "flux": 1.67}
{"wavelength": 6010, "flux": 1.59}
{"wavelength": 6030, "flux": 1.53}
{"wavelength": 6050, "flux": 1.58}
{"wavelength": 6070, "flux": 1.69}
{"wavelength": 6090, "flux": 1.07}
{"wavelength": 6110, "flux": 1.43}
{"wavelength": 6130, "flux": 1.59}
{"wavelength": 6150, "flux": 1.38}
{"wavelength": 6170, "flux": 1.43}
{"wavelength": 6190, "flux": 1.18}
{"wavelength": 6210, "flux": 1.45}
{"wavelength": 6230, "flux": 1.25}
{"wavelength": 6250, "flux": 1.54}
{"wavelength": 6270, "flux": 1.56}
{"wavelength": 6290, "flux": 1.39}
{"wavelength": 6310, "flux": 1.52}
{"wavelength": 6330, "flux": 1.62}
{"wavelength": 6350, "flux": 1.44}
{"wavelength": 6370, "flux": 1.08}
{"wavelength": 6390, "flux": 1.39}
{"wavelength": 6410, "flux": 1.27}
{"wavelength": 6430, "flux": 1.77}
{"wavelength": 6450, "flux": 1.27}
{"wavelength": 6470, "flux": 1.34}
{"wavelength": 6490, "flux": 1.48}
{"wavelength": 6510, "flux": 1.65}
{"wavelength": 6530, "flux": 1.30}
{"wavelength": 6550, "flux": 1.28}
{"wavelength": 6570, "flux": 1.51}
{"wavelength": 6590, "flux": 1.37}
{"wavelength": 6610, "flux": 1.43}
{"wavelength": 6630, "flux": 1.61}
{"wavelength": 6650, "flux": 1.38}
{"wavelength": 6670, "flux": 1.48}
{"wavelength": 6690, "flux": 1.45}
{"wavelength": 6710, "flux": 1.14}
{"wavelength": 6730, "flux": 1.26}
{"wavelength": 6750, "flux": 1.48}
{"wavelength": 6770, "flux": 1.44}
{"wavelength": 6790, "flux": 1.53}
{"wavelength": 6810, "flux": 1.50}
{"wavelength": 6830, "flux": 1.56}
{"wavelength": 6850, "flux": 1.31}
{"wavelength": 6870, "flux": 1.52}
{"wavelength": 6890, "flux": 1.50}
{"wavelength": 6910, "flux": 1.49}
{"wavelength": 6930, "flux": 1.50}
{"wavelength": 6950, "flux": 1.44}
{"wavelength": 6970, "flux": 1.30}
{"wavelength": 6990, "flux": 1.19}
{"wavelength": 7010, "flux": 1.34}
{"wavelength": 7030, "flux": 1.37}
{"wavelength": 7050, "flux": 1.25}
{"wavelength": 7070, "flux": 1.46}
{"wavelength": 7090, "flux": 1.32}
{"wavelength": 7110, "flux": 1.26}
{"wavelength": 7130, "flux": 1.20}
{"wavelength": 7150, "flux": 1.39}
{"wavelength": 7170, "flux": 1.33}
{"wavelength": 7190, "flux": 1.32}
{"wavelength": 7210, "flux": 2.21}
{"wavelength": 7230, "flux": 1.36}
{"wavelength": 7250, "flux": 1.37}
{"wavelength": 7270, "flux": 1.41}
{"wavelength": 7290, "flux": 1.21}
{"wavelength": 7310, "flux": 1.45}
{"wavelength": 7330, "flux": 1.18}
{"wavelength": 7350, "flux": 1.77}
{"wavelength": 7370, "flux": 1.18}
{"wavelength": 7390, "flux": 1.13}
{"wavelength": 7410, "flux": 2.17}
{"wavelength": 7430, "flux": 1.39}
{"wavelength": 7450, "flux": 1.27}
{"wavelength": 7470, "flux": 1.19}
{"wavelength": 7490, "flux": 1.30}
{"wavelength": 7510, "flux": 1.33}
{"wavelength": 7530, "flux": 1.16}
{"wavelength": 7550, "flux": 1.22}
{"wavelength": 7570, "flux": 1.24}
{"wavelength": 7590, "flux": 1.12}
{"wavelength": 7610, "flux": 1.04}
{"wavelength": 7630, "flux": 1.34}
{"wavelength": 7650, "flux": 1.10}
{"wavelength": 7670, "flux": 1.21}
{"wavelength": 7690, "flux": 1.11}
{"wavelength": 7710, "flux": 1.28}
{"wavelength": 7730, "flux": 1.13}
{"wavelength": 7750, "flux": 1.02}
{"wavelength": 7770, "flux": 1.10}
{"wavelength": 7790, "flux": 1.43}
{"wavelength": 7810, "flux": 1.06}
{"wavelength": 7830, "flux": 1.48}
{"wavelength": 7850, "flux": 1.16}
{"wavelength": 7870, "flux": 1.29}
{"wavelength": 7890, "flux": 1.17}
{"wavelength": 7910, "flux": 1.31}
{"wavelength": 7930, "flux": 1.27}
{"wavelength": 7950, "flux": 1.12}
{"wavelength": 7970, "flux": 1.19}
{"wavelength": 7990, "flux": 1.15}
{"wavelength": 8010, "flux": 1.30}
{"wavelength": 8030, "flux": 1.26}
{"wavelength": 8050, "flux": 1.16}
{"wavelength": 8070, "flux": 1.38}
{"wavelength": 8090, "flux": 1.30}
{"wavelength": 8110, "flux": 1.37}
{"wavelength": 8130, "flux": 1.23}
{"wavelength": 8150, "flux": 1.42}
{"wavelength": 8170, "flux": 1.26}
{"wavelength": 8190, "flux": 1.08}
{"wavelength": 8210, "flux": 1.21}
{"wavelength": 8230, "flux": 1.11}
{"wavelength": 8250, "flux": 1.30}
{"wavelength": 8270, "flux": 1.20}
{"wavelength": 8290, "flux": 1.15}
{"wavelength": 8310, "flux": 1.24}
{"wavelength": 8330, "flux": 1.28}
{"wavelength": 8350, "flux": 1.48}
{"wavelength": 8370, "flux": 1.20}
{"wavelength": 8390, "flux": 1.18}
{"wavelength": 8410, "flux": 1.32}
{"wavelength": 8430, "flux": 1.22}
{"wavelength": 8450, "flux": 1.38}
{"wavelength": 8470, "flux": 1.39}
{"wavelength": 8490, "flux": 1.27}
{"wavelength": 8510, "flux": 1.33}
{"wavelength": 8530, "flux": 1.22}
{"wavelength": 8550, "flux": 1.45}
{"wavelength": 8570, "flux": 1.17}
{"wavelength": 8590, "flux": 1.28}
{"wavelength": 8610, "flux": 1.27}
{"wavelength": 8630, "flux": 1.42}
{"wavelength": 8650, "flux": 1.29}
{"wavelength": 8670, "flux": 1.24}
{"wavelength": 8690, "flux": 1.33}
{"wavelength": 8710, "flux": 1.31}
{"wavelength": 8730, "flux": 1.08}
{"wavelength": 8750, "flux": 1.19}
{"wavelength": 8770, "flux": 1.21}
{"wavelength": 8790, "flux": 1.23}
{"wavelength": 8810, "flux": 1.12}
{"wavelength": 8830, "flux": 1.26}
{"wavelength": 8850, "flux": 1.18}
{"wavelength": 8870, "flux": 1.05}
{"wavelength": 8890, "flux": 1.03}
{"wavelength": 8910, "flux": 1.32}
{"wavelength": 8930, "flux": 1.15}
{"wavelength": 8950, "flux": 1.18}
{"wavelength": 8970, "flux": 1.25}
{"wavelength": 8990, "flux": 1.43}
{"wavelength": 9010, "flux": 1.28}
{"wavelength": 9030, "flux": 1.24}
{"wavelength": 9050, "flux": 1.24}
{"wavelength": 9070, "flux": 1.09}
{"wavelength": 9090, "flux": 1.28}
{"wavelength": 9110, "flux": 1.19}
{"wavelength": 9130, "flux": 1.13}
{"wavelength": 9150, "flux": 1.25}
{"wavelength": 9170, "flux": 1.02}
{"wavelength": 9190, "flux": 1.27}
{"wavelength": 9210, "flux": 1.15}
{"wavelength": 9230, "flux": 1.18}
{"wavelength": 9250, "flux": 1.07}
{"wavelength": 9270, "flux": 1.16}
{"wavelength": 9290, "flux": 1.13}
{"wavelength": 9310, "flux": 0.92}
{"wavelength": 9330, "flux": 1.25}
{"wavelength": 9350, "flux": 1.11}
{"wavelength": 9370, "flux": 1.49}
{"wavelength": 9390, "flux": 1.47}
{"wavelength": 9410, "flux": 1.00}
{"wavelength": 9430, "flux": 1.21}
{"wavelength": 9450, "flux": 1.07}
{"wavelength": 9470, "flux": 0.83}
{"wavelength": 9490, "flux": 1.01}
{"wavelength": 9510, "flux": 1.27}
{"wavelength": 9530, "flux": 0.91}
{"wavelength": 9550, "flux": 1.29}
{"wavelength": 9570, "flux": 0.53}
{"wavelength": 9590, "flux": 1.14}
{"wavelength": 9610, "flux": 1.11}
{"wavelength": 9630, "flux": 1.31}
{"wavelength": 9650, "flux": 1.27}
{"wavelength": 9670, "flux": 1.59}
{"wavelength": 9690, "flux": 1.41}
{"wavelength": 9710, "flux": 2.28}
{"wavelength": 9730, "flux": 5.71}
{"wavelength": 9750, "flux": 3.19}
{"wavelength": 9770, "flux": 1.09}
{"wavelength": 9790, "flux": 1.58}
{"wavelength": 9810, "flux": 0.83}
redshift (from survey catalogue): 0.481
